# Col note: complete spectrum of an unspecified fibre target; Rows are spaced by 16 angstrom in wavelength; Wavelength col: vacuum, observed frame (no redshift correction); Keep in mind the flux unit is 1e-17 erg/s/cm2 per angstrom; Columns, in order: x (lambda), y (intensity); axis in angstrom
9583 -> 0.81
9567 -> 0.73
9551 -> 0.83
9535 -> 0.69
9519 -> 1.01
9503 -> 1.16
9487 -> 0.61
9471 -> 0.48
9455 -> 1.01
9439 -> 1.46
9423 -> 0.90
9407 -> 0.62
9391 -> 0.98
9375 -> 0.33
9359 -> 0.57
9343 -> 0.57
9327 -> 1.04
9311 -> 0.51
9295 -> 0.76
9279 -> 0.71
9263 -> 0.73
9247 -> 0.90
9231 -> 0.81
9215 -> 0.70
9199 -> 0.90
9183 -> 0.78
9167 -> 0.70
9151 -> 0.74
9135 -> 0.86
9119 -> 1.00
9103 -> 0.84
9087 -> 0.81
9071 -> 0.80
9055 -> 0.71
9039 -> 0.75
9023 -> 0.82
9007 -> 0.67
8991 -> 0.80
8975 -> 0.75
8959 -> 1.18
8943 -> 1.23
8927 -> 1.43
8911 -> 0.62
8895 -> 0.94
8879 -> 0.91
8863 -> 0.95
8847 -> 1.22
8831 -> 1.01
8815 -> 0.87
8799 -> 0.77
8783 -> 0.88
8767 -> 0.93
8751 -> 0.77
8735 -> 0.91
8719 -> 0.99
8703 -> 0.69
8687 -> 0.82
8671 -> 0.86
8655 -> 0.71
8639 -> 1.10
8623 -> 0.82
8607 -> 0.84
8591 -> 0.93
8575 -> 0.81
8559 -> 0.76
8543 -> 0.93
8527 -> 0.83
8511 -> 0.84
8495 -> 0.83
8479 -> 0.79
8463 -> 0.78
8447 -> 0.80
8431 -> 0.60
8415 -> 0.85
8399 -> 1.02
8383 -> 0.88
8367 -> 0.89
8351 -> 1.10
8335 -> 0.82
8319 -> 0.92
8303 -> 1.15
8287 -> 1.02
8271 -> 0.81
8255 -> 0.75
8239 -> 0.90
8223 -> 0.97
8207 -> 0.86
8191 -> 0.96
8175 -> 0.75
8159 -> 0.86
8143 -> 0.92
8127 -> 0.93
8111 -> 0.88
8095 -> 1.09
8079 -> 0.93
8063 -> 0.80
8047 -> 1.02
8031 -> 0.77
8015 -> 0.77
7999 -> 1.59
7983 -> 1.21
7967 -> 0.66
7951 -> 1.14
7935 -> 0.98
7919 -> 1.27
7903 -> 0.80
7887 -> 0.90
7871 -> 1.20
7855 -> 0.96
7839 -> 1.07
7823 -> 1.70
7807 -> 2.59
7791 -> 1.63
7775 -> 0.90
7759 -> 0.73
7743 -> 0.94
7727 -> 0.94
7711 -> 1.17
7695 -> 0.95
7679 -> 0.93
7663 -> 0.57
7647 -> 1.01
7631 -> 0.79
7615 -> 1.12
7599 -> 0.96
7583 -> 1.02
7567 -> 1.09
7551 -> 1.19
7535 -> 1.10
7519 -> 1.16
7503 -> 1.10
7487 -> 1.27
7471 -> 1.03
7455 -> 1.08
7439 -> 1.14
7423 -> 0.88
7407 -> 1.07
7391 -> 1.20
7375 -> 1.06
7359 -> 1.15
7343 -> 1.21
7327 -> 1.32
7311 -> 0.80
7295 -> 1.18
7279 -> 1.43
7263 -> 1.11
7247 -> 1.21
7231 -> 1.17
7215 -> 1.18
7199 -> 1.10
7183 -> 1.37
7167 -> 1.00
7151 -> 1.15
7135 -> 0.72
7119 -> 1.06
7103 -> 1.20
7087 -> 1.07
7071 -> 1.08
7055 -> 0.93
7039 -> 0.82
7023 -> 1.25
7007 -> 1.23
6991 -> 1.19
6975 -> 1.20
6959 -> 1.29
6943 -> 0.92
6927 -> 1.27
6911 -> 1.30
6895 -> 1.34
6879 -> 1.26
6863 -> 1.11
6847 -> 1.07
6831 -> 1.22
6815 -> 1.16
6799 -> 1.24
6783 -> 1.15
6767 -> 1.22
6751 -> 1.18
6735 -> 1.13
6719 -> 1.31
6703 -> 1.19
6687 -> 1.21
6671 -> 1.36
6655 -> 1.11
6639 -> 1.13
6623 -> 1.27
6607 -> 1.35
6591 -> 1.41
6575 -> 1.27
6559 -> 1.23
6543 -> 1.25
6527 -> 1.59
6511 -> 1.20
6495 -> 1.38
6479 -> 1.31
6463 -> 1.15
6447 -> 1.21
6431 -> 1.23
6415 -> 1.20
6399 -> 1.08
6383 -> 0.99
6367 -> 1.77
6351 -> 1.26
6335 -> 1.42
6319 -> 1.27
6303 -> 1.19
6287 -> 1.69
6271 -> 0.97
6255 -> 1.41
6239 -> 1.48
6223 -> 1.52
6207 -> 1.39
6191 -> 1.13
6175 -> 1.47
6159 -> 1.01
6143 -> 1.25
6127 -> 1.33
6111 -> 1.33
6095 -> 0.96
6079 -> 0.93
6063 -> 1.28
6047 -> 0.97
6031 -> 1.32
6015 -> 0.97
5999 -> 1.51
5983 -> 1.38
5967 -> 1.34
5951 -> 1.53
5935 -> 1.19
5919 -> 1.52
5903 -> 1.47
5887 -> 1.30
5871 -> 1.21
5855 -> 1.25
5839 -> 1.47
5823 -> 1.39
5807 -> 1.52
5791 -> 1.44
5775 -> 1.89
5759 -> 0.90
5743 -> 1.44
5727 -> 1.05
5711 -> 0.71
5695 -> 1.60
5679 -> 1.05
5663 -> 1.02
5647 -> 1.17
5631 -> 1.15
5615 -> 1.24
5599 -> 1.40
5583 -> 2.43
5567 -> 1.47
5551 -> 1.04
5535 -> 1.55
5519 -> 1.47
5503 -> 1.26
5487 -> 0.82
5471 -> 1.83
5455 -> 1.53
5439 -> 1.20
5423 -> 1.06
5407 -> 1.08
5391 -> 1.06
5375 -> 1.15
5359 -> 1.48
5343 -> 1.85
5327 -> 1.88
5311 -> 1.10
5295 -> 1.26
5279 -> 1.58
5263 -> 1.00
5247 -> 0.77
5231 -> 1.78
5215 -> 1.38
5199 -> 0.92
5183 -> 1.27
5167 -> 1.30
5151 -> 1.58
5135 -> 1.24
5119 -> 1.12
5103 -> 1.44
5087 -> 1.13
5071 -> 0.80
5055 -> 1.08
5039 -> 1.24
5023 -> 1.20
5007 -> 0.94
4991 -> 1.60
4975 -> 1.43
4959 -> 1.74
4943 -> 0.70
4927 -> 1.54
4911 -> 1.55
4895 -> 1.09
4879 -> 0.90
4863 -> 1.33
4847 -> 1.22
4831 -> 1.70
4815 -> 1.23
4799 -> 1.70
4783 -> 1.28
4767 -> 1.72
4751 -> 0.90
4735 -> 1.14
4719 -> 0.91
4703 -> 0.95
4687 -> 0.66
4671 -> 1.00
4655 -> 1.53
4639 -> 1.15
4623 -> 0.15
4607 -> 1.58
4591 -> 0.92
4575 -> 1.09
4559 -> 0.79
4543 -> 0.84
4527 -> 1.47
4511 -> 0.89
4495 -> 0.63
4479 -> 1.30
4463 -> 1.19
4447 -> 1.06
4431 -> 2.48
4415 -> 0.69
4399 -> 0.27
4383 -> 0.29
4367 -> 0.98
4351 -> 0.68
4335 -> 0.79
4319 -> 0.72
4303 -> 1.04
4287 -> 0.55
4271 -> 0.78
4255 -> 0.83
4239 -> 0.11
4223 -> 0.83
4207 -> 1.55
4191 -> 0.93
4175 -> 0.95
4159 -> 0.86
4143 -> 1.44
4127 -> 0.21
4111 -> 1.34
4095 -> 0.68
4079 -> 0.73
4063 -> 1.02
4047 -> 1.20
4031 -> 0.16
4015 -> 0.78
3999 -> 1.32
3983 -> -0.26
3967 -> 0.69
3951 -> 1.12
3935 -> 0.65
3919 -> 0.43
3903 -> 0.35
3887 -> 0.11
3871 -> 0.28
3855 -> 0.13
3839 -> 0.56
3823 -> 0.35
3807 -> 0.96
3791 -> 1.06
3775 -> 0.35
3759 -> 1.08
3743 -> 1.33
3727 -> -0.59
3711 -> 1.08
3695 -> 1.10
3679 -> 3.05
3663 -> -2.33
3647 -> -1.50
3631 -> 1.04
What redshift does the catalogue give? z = 0.19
